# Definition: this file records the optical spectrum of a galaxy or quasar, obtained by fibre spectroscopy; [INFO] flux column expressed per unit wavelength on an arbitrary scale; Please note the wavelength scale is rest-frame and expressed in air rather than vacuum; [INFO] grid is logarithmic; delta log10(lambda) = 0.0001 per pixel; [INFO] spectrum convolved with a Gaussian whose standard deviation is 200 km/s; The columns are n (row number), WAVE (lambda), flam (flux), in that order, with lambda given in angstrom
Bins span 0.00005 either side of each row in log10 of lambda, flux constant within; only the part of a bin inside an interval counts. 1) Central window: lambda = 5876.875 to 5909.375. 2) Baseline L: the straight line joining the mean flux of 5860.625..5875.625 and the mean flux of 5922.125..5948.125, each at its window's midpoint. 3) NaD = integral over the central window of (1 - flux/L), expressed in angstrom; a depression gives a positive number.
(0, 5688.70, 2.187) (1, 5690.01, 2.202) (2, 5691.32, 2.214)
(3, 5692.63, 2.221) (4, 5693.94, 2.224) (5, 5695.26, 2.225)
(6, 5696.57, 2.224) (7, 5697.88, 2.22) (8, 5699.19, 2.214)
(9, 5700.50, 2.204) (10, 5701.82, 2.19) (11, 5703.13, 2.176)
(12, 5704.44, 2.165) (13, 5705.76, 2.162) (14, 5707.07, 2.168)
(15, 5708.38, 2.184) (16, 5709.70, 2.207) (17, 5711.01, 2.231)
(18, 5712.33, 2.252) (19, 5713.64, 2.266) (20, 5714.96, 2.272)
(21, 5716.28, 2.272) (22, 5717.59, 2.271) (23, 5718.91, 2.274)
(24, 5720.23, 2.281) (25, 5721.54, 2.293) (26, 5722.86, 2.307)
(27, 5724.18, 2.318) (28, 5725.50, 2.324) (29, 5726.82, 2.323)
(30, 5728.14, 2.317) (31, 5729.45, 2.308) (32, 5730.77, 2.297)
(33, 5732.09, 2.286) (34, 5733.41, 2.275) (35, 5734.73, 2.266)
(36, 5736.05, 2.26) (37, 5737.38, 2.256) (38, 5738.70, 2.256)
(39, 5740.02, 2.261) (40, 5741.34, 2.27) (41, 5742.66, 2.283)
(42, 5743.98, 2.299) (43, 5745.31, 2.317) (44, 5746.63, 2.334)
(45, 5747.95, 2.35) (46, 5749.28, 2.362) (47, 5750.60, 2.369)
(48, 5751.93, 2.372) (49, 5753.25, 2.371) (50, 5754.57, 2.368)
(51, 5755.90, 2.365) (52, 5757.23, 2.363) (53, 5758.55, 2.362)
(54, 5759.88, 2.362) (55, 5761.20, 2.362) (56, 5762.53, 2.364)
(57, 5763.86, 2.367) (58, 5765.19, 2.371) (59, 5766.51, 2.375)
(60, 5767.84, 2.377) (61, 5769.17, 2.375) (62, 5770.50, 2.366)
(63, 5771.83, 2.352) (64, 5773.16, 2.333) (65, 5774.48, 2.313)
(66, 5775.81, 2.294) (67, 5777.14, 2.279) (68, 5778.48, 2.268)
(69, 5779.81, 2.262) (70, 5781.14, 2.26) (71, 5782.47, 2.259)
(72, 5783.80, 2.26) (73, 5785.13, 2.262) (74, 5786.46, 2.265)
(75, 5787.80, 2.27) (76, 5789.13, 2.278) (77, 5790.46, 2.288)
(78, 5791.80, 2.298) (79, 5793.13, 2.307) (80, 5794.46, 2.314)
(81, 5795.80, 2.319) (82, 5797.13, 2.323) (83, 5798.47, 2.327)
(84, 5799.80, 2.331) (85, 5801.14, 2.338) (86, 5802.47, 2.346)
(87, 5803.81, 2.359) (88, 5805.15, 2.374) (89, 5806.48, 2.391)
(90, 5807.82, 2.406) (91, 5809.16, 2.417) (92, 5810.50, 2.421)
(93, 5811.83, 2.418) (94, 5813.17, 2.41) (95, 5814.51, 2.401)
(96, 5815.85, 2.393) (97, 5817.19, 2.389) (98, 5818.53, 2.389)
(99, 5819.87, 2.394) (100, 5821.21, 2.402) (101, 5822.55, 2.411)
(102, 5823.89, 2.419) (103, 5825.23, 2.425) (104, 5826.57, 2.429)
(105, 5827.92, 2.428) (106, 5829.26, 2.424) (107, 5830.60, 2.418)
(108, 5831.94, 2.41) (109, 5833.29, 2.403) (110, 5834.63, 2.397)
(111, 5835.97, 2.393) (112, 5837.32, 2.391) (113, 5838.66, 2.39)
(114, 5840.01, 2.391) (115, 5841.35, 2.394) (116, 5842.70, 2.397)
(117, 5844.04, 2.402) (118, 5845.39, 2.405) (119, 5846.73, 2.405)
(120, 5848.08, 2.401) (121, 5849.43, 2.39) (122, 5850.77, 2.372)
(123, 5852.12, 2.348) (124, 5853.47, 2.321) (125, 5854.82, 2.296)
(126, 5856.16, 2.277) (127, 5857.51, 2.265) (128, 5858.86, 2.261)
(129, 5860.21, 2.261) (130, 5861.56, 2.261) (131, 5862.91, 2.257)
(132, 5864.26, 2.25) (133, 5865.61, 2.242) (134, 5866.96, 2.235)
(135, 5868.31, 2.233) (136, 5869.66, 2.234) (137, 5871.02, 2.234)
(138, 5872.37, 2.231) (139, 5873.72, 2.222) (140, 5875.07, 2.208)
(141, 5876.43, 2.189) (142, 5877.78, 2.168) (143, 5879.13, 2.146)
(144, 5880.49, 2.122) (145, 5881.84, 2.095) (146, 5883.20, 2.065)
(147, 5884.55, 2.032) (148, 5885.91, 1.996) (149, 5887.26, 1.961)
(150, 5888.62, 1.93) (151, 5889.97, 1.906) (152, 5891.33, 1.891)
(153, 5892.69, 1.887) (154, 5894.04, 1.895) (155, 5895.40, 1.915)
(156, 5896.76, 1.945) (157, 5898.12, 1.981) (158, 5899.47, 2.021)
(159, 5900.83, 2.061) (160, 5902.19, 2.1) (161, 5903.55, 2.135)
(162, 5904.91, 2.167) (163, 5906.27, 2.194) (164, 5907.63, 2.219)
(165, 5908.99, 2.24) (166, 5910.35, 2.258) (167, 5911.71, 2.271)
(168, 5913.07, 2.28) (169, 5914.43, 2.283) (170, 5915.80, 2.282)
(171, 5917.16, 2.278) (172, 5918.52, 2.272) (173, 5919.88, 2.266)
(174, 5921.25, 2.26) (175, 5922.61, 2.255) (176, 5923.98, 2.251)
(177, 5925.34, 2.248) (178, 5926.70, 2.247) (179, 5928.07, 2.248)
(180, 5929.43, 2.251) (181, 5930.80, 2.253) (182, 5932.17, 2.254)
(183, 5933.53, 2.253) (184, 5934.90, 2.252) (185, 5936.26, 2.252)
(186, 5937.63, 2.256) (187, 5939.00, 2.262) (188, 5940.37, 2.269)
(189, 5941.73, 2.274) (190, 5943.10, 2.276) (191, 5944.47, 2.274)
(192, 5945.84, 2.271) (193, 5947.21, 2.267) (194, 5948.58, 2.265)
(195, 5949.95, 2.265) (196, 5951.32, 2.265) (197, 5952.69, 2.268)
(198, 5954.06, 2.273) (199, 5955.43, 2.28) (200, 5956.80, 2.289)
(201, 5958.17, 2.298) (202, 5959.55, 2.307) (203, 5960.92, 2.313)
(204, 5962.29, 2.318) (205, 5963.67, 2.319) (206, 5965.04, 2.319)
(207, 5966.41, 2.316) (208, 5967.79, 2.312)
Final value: 2.9 angstrom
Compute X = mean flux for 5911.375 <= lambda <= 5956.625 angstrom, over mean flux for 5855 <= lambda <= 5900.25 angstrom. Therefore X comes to 1.1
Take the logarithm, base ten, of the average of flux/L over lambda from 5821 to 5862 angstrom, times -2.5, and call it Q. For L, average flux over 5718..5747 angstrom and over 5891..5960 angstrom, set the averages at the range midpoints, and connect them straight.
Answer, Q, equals -0.06 mag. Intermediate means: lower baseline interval 2.29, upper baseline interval 2.21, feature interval 2.37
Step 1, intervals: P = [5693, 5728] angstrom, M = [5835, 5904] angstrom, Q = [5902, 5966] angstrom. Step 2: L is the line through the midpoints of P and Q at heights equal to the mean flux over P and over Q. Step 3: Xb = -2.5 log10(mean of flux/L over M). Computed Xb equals 0.03 mag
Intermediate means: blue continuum 2.24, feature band 2.19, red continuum 2.26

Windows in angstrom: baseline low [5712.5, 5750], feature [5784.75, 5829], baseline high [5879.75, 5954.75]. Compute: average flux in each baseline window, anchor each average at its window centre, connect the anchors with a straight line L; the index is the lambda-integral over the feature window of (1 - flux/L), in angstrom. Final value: -2.4 angstrom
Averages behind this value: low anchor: 2.29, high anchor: 2.17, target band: 2.36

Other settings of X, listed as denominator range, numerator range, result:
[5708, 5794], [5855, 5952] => 0.95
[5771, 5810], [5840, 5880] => 0.99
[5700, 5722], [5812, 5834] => 1.08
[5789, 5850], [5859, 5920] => 0.90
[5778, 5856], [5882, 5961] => 0.92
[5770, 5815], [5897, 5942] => 0.95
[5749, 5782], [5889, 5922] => 0.91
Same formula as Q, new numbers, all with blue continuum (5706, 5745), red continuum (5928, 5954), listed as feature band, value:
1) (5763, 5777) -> -0.04 mag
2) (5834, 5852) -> -0.06 mag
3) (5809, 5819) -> -0.06 mag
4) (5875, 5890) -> 0.10 mag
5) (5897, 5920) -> 0.04 mag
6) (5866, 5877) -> 0.02 mag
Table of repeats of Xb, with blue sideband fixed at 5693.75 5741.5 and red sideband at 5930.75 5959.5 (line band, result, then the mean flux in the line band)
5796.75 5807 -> -0.04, 2.35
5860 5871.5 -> 0.01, 2.24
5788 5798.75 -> -0.02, 2.3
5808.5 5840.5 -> -0.07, 2.41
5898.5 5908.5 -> 0.07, 2.13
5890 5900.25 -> 0.17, 1.93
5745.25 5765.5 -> -0.05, 2.36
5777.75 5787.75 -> 0.00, 2.26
